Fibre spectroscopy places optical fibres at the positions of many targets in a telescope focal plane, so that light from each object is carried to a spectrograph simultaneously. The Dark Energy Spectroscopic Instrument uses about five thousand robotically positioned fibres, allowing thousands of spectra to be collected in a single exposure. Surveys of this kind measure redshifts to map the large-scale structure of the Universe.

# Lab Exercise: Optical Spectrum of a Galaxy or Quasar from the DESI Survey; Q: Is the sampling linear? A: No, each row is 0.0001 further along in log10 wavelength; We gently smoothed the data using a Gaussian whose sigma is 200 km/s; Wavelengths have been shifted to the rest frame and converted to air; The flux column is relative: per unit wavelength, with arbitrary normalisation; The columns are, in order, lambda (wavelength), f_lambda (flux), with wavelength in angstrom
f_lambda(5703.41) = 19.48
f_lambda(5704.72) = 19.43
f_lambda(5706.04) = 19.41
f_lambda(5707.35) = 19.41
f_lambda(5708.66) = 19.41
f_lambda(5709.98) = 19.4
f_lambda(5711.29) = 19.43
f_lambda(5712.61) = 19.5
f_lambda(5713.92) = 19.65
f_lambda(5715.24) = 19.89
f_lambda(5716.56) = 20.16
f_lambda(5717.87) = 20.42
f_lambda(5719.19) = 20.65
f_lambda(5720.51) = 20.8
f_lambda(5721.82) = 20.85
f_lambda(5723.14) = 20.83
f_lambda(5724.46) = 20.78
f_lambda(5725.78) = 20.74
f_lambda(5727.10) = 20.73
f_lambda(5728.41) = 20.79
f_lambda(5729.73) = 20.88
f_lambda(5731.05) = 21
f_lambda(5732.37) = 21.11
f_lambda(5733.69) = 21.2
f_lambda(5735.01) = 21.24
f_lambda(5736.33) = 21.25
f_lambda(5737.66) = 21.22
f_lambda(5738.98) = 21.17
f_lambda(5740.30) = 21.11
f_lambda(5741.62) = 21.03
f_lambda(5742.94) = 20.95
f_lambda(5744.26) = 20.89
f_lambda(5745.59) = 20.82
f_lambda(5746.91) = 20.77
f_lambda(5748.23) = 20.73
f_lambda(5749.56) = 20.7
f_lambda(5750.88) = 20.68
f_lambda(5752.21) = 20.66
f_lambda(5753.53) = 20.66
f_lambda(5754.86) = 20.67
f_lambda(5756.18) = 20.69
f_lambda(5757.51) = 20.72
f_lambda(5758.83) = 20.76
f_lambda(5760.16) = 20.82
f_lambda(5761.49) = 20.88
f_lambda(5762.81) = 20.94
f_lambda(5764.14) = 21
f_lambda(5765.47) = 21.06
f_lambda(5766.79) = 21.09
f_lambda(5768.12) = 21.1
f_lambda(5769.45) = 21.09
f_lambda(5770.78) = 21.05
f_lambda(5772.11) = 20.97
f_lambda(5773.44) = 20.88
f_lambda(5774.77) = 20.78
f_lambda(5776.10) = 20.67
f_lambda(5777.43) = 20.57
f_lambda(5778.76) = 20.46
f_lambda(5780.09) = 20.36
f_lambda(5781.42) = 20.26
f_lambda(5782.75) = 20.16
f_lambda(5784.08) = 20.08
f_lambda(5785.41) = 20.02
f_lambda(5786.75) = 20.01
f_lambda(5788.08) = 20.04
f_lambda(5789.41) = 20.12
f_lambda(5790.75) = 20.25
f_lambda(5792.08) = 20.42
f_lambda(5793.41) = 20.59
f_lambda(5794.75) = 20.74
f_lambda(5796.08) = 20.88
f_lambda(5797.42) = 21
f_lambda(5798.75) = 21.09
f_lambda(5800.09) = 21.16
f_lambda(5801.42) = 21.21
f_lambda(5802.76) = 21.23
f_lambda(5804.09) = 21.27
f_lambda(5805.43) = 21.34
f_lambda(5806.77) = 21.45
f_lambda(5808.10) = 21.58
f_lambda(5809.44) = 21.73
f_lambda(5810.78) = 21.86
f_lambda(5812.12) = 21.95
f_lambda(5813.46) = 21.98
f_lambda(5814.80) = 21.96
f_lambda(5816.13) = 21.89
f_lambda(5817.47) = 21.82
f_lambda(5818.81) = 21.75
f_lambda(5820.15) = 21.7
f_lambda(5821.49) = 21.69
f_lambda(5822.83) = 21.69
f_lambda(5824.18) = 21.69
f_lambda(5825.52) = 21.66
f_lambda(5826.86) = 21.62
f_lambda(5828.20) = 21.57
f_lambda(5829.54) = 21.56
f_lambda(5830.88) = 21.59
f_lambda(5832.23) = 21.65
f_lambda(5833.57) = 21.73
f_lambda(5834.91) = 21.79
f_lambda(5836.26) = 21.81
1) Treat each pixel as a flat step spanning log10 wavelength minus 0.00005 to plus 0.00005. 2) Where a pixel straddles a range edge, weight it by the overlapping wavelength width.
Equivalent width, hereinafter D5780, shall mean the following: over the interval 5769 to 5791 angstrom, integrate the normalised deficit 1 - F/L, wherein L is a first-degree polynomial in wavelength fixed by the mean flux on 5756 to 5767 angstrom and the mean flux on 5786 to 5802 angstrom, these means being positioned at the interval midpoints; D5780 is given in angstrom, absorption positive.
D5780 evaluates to 0.30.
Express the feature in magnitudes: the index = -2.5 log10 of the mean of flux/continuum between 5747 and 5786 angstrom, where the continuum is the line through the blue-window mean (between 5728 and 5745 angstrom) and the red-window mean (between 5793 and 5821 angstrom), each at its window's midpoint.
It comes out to 0.027 mag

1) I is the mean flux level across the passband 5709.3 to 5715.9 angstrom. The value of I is 19.6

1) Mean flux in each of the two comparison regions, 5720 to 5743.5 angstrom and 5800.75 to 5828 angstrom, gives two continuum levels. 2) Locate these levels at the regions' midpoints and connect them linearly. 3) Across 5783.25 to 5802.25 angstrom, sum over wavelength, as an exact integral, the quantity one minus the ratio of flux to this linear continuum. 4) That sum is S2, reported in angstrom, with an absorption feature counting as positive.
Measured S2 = 0.8 angstrom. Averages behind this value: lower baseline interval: 21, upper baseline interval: 21.7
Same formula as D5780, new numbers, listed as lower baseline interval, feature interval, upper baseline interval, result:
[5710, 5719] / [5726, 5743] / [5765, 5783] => -0.75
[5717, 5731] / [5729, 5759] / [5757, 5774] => -0.08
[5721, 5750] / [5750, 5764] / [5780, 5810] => 0.08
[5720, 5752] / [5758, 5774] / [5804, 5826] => 0.19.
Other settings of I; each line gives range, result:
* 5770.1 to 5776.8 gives 20.9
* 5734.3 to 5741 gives 21.2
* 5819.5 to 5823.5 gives 21.7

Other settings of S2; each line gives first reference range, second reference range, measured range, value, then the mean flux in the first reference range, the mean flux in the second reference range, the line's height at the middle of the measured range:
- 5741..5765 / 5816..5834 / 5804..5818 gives -0.1 angstrom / 20.8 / 21.7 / 21.5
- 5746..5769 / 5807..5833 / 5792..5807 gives 0.3 angstrom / 20.8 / 21.7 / 21.4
